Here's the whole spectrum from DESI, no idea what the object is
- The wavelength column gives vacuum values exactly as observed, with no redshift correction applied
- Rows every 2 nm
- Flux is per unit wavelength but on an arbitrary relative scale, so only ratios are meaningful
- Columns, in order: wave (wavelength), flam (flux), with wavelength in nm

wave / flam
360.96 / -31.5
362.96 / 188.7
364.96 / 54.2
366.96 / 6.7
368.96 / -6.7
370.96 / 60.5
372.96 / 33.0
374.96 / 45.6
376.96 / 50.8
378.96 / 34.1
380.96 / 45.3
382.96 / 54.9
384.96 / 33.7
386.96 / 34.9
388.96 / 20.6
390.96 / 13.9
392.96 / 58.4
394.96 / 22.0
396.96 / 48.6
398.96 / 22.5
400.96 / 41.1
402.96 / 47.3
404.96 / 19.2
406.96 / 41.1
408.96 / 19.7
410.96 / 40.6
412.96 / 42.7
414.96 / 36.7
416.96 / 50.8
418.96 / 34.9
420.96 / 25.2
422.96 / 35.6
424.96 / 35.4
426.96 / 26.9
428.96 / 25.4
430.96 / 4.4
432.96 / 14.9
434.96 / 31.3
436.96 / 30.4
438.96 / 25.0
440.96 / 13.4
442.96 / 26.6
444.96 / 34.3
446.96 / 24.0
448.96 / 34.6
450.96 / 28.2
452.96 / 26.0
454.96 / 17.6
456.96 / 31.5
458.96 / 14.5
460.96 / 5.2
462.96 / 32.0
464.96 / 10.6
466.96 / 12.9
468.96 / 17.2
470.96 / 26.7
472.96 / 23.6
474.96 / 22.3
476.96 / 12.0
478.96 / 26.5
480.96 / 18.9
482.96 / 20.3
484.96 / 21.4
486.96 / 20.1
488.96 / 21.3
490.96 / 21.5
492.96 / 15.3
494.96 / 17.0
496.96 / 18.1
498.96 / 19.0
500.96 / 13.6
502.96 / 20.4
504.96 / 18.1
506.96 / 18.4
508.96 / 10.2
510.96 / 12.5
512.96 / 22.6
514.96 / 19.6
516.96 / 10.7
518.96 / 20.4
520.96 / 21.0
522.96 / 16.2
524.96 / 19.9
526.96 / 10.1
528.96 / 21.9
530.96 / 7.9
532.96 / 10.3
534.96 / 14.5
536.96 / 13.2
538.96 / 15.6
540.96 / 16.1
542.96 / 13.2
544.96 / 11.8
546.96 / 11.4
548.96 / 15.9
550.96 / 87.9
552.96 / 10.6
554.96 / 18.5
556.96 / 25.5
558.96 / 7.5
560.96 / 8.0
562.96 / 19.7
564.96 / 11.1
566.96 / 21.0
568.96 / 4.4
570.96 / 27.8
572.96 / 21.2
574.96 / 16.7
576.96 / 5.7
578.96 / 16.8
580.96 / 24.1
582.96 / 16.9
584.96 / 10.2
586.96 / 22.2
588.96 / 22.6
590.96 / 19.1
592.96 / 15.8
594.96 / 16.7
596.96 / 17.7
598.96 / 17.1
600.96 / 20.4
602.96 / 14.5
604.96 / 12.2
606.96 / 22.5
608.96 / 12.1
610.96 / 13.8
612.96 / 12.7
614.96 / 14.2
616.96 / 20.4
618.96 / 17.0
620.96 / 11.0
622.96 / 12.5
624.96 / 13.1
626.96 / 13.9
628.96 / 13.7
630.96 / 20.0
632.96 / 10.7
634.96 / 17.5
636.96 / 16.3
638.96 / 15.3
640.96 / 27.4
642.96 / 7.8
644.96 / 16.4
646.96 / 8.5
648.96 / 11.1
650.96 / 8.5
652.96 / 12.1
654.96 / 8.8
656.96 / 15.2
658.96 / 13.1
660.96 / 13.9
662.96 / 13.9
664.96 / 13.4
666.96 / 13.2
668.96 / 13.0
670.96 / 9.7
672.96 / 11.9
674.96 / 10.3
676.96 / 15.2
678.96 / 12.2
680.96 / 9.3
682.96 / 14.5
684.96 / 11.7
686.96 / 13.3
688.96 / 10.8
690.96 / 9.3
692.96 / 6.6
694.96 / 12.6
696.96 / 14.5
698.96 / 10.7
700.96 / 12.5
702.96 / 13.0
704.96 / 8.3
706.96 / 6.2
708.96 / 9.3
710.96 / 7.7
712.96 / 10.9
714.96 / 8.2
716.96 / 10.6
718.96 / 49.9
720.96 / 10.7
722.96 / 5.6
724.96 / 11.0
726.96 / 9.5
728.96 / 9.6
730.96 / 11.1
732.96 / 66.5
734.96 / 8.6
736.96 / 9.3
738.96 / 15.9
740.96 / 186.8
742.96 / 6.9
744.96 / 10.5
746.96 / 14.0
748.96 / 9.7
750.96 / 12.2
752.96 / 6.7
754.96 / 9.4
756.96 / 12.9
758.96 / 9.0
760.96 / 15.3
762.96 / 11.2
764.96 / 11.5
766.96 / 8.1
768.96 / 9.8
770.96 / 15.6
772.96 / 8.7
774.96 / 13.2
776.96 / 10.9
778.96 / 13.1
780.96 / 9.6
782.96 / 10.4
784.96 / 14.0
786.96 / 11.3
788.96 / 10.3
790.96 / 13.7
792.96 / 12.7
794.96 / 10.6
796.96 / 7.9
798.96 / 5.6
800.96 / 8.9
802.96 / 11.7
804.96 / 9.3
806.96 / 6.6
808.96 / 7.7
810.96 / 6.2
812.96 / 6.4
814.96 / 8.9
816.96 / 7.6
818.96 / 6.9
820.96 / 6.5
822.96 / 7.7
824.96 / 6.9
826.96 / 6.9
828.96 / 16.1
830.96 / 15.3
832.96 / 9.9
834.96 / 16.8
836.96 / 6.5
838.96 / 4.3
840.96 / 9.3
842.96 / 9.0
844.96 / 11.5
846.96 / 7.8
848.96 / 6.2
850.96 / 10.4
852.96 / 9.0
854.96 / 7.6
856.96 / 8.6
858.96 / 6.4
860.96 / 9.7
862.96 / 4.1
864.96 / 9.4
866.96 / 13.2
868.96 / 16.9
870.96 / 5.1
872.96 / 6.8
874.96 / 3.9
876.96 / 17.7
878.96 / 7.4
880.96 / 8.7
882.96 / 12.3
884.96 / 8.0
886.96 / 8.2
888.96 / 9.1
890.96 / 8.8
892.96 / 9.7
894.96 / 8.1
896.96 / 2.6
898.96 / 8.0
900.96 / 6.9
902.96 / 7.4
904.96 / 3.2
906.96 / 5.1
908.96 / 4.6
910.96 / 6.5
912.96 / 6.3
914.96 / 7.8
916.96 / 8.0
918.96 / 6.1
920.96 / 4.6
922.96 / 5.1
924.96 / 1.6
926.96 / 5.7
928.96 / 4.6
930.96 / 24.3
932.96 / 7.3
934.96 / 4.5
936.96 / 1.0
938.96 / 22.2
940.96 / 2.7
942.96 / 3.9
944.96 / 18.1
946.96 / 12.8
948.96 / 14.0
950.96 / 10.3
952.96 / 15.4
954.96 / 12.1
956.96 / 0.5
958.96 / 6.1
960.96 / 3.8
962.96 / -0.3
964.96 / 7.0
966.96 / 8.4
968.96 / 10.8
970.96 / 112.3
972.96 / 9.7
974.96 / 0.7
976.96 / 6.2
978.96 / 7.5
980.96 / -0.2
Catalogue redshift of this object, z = 0.48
